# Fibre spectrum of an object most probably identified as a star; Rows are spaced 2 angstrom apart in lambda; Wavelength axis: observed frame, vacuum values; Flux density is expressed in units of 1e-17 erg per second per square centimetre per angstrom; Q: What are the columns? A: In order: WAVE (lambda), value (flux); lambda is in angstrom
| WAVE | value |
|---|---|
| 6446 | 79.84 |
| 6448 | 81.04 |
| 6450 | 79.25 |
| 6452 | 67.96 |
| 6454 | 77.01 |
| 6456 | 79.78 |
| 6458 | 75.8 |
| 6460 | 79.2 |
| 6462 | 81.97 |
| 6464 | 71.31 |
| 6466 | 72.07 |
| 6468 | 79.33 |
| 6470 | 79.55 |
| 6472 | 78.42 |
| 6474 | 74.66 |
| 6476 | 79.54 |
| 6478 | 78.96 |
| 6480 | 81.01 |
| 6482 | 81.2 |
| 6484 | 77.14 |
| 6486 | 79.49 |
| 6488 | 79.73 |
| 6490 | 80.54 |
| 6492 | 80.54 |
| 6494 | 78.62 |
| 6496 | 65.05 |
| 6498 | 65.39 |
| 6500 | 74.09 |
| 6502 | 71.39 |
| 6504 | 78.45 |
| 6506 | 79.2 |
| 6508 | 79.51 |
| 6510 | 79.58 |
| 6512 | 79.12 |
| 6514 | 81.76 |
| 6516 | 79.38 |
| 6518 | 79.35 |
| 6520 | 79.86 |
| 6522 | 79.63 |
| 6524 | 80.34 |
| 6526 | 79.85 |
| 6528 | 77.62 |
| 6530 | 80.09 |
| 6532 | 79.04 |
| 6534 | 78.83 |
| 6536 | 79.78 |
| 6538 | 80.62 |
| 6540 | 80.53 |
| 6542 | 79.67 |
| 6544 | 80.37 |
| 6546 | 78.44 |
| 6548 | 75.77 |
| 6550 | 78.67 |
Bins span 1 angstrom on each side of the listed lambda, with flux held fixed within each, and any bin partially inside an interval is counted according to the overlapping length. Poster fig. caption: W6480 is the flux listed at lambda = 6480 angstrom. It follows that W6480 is 81.01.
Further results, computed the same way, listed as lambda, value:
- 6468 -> 79.33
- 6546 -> 78.44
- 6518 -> 79.35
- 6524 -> 80.34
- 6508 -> 79.51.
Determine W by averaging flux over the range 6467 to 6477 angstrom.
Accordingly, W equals 78.3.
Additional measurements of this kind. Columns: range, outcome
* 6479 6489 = 79.7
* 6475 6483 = 80.2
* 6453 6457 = 78.4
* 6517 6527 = 79.8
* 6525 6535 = 79.1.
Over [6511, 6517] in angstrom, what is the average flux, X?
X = 80.1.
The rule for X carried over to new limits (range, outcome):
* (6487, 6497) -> 76.9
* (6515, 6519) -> 79.4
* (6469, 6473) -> 79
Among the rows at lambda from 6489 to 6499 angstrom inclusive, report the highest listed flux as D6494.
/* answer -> 80.54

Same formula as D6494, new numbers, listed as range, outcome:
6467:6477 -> 79.55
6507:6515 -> 81.76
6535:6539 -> 80.62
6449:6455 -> 79.25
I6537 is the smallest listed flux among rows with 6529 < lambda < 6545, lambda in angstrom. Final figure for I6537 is 78.83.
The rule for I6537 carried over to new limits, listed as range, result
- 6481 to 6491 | 77.14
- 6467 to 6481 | 74.66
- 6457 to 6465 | 71.31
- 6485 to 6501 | 65.05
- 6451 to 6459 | 67.96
